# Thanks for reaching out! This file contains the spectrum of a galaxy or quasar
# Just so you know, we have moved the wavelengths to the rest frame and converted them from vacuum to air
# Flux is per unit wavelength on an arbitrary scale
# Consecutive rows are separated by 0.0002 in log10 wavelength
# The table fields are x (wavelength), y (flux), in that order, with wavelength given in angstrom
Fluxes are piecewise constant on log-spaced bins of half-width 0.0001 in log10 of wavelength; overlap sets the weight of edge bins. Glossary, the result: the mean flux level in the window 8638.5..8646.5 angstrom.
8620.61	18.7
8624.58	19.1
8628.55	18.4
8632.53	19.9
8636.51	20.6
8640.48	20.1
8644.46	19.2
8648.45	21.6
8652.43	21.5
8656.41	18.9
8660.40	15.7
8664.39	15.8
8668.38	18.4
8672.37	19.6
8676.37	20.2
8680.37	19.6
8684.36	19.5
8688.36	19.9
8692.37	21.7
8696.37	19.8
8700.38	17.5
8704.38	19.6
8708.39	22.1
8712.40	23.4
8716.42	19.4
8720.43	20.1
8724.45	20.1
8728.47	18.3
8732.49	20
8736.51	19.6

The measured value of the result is 19.6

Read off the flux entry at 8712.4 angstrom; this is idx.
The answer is 23.4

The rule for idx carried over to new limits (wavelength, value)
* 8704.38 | 19.6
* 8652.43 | 21.5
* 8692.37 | 21.7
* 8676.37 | 20.2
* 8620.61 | 18.7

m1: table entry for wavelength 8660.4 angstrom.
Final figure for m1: 15.7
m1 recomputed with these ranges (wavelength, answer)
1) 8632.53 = 19.9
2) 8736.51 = 19.6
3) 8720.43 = 20.1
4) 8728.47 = 18.3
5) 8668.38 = 18.4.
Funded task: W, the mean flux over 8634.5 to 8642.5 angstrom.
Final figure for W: 20.4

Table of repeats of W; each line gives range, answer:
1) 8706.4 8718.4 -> 21.6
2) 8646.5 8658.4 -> 20.7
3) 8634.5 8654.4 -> 20.6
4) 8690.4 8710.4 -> 20.1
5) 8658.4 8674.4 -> 17.4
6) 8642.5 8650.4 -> 20.4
